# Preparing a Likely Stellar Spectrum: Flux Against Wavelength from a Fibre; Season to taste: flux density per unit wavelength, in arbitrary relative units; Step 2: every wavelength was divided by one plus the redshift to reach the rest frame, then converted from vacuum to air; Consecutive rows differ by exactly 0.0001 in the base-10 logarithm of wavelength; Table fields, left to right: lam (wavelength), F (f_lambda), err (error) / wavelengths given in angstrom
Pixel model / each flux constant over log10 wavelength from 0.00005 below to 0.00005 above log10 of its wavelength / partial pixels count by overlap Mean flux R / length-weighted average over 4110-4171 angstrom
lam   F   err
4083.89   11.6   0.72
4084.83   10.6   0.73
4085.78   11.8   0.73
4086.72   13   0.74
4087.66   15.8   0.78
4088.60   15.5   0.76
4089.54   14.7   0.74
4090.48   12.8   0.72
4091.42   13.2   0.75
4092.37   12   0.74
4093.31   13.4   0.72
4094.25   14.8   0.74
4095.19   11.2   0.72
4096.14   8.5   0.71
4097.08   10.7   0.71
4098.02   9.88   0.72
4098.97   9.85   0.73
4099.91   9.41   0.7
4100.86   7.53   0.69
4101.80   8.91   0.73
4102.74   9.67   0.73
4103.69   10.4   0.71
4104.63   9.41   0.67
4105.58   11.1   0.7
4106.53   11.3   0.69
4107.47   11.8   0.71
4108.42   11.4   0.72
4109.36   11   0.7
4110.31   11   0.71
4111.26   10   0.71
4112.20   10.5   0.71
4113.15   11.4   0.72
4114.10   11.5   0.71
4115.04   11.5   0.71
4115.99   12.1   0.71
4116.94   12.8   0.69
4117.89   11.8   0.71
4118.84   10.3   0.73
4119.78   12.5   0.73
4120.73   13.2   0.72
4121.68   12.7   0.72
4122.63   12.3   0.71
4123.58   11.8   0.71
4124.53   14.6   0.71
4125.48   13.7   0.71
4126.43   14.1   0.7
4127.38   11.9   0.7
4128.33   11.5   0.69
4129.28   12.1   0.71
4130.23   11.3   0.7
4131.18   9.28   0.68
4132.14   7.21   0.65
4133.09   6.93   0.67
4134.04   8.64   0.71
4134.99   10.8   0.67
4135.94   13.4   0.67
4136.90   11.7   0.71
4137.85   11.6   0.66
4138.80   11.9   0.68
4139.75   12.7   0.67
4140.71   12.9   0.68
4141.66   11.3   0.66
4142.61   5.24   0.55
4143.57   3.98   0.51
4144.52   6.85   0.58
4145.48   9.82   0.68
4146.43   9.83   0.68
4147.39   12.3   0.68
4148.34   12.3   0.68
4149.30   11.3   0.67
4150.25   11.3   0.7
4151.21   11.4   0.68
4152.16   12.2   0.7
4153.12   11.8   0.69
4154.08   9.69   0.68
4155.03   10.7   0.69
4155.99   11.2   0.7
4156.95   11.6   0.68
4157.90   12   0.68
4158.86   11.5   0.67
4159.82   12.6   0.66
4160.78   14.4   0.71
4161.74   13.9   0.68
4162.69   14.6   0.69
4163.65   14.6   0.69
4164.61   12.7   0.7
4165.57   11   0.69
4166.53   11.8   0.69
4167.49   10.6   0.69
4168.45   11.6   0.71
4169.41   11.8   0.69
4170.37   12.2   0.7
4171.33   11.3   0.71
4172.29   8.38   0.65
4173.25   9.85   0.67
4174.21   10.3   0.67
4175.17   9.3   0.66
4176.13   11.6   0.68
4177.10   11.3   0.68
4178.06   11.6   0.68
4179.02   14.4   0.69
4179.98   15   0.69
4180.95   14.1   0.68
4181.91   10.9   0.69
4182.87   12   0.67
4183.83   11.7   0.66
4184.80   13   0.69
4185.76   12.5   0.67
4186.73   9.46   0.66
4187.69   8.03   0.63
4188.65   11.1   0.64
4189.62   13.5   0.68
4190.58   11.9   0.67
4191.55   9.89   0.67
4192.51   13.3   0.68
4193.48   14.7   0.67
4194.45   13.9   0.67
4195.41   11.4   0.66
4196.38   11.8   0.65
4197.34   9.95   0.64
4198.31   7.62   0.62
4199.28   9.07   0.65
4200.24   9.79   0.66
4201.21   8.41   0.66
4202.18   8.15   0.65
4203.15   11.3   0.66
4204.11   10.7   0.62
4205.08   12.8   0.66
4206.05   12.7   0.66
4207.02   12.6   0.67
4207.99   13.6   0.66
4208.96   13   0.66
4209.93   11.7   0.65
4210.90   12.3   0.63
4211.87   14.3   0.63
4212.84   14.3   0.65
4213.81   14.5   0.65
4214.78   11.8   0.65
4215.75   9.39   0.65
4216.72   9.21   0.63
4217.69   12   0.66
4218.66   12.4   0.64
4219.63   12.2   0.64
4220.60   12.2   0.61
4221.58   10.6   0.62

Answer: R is 11.4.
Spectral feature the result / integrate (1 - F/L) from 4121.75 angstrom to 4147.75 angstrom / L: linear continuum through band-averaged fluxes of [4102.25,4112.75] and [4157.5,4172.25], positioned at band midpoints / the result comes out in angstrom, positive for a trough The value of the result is 1.6 angstrom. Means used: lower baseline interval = 10.7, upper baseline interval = 12.3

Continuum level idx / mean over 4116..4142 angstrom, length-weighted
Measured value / 11.7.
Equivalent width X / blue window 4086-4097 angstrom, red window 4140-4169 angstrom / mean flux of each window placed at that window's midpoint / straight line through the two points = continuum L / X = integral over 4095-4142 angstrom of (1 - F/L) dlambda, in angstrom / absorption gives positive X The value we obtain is 4.4 angstrom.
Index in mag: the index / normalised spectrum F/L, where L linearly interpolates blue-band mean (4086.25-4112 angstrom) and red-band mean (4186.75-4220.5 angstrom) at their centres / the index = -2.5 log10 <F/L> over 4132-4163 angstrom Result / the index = 0.05 mag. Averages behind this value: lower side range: 11.4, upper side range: 11.5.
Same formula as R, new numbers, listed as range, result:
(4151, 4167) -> 12.2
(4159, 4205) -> 11.6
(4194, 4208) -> 10.8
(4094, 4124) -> 11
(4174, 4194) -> 11.9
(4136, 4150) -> 10.4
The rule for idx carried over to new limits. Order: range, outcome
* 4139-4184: 11.4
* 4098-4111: 10.2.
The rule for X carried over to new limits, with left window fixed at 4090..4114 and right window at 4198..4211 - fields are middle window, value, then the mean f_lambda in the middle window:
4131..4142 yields 0.17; 10.7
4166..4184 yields -1.01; 11.6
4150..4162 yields -1.01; 11.8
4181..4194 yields -0.96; 11.8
